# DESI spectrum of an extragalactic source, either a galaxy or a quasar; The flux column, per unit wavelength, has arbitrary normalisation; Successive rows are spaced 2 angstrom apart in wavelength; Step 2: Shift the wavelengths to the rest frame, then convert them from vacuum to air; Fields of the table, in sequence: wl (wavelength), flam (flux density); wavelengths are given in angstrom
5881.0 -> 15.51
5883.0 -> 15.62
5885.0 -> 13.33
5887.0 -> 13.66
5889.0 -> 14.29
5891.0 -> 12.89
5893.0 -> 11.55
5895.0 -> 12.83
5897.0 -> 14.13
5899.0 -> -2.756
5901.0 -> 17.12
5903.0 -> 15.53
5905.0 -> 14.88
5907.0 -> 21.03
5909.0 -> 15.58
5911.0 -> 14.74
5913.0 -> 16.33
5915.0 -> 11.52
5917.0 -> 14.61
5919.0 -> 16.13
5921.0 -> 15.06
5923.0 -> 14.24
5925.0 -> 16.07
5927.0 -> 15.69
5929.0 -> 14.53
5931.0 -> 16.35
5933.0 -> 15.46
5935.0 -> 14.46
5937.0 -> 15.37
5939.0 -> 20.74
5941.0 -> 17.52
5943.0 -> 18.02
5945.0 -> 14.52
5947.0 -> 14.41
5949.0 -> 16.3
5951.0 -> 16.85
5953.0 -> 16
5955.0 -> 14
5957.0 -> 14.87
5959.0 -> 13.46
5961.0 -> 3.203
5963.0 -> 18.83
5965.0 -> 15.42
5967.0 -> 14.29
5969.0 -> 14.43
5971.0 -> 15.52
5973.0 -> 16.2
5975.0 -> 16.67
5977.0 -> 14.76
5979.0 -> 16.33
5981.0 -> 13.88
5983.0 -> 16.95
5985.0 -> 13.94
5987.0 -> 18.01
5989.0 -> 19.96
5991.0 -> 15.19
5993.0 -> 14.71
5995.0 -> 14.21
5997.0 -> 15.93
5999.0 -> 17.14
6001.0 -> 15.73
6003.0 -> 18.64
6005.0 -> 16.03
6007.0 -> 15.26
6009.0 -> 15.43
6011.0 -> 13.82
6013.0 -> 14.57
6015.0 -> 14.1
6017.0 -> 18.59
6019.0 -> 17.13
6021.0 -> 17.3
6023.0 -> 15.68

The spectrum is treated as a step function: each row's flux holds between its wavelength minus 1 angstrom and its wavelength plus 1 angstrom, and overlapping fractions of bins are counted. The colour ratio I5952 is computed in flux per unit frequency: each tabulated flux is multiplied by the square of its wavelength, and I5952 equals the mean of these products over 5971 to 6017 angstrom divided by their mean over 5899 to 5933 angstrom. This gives 1.08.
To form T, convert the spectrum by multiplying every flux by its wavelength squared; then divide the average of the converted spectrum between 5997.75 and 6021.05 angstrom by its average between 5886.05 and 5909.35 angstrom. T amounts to 1.25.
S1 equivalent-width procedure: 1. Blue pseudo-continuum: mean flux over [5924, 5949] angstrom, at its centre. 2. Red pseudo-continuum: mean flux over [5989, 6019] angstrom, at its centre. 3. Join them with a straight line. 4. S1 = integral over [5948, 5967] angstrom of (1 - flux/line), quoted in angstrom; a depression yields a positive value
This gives 2.02 angstrom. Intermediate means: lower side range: 16.1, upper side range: 15.9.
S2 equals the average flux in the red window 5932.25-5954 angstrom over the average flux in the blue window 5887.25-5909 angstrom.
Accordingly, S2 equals 1.23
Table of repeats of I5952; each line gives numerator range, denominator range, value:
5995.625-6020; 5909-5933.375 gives 1.09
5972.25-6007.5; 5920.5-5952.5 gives 1.02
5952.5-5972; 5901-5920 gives 0.91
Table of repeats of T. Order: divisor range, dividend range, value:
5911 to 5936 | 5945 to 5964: 0.96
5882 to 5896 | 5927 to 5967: 1.16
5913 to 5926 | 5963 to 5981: 1.07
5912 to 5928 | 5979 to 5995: 1.09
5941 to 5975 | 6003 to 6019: 1.07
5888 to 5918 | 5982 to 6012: 1.22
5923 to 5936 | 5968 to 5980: 1.04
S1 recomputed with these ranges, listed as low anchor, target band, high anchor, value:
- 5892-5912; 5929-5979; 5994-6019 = -2.4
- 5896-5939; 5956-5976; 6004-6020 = 1.2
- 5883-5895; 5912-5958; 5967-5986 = -3.9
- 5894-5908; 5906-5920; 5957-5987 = -2.3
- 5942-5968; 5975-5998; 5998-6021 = -0.6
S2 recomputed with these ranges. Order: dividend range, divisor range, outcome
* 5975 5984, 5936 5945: 0.89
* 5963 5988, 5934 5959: 0.98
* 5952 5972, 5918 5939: 0.90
